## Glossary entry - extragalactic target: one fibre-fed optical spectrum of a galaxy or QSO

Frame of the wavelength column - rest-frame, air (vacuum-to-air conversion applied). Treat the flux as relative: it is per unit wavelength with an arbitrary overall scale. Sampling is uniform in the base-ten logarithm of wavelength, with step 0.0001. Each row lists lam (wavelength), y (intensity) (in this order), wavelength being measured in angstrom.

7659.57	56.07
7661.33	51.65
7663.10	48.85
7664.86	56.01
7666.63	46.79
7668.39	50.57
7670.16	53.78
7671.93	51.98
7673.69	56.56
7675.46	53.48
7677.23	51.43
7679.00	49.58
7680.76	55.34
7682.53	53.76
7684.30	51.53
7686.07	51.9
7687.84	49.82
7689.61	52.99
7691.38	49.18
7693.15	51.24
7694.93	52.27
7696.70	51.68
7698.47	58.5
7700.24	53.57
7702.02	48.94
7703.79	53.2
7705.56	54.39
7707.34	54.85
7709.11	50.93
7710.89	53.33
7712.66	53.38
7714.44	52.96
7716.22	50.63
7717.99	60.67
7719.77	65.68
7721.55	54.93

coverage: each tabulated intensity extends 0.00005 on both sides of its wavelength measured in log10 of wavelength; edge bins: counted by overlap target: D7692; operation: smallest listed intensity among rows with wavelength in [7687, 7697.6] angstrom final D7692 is 49.18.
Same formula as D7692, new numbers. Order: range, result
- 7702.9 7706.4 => 53.2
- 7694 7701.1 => 51.68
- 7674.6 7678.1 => 51.43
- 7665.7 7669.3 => 46.79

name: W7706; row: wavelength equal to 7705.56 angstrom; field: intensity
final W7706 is 54.39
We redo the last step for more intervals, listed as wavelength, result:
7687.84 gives 49.82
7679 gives 49.58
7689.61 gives 52.99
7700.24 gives 53.57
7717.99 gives 60.67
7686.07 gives 51.9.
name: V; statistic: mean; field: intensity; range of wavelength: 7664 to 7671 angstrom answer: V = 51.7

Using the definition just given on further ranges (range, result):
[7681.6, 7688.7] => 51.8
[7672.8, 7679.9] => 52.8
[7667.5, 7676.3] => 53.3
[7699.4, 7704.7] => 51.9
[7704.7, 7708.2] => 54.5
